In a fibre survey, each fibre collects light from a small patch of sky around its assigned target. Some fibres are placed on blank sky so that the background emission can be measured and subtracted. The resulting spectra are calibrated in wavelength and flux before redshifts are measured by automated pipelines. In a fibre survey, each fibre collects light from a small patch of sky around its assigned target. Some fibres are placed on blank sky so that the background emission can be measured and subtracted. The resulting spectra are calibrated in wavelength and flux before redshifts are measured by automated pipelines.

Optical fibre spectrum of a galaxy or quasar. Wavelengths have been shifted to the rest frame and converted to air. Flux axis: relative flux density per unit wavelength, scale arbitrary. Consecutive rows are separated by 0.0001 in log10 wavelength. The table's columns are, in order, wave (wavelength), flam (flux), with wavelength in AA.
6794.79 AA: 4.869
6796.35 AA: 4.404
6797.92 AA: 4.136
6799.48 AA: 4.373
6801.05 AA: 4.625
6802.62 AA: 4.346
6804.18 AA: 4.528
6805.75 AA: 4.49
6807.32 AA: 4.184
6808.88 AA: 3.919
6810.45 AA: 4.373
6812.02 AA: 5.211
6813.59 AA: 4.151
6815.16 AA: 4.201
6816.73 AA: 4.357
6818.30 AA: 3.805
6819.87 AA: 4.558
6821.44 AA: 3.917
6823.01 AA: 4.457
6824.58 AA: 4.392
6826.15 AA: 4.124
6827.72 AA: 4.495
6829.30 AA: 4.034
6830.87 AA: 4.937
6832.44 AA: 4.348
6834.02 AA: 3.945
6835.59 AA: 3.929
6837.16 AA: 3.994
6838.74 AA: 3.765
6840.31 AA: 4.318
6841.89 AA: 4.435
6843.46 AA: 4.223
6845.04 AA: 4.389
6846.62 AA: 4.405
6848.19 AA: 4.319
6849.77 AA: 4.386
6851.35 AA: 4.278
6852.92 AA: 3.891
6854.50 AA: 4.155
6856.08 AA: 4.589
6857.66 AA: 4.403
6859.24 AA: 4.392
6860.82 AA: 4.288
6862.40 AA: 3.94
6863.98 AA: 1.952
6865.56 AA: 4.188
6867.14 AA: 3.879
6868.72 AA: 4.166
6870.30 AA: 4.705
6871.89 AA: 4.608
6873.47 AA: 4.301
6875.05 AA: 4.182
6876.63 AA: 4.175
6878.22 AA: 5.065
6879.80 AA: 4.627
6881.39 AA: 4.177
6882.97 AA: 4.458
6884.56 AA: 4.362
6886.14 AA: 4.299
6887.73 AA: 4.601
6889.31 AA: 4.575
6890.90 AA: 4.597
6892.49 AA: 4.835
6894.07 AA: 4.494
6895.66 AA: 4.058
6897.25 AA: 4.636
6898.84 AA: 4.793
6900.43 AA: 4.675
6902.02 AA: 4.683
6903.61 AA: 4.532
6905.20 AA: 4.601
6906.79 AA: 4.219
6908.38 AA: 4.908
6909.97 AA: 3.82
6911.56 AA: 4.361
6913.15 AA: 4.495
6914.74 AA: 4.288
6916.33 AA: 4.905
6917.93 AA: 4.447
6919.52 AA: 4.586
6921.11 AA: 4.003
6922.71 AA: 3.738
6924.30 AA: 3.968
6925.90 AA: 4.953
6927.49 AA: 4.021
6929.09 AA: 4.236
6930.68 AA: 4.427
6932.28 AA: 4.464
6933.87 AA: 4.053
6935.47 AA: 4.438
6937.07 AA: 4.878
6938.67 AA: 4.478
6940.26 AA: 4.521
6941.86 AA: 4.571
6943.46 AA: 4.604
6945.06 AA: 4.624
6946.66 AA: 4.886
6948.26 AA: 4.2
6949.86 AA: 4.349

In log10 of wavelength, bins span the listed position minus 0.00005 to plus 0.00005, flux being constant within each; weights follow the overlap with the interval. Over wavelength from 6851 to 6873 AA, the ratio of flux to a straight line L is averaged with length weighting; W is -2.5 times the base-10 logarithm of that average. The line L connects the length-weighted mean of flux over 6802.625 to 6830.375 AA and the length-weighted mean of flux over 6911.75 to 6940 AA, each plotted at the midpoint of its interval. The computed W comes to 0.06 mag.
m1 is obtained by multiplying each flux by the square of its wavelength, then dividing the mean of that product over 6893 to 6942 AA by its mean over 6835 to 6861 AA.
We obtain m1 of 1.1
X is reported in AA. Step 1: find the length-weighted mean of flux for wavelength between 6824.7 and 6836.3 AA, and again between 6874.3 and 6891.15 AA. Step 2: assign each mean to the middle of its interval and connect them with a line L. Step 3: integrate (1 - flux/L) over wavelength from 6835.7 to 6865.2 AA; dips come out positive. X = 1.5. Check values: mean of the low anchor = 4.27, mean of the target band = 4.11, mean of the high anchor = 4.46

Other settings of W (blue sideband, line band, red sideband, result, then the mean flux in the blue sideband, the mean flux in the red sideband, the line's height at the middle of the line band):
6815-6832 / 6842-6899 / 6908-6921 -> 0.015 mag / 4.3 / 4.44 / 4.37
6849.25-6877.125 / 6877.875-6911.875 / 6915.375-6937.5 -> -0.066 mag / 4.14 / 4.36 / 4.25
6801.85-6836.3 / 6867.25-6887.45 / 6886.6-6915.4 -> 0.009 mag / 4.31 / 4.51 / 4.45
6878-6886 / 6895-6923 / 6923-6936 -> -0.016 mag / 4.48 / 4.3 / 4.38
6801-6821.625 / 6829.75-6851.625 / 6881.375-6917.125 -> 0.033 mag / 4.33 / 4.5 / 4.39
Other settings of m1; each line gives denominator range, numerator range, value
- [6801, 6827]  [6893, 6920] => 1.07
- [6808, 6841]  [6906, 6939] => 1.06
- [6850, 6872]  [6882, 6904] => 1.12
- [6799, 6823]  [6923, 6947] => 1.06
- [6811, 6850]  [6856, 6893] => 1.02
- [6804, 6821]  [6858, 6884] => 0.99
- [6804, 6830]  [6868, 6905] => 1.07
